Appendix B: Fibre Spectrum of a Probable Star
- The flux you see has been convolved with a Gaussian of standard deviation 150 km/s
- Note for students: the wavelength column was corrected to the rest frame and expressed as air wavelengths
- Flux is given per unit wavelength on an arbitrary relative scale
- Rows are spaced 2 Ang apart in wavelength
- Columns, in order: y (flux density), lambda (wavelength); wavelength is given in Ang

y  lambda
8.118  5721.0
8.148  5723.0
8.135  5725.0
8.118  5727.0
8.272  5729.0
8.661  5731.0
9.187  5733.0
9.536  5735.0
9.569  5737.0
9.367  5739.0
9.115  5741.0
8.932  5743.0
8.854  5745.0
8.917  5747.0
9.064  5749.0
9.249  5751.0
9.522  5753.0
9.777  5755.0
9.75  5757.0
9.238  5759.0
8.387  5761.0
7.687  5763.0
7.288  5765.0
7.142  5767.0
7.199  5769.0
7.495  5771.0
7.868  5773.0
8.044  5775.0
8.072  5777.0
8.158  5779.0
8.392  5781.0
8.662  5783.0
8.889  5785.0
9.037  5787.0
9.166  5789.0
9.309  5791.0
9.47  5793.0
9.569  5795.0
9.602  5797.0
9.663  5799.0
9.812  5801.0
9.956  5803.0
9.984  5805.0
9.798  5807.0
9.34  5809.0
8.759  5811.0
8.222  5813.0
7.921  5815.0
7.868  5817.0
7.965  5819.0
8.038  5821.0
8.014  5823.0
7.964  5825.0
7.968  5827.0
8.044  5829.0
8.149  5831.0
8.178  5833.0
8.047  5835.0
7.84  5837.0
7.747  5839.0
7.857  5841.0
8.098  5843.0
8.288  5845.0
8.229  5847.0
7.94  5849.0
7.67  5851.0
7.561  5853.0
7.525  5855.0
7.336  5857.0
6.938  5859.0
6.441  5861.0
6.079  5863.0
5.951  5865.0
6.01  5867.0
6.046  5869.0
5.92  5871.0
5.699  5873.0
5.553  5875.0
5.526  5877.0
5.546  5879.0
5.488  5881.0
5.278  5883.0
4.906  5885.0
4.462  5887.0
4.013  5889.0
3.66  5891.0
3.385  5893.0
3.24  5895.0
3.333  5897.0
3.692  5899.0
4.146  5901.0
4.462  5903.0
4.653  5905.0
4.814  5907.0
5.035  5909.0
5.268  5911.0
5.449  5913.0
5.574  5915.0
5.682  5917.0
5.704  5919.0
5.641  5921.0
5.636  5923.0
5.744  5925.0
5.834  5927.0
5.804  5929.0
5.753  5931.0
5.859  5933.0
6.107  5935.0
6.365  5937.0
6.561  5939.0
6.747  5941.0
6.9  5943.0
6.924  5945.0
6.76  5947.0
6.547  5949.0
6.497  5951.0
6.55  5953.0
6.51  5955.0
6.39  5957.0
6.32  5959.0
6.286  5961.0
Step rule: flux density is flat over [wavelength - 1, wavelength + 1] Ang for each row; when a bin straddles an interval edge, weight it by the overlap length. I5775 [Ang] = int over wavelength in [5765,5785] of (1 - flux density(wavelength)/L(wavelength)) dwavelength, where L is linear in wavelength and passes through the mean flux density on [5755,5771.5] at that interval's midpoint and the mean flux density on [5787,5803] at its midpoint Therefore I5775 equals 1.7 Ang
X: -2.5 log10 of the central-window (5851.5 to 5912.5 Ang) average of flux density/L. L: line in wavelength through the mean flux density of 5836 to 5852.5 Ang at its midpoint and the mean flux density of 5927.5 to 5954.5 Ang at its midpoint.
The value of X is 0.36 mag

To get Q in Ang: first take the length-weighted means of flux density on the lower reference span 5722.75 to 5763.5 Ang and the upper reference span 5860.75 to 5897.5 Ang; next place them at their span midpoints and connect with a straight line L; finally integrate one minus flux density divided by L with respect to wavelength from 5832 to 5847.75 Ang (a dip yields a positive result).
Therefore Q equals -4.7 Ang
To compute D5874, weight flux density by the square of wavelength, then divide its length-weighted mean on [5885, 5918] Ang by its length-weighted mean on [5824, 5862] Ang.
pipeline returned 0.6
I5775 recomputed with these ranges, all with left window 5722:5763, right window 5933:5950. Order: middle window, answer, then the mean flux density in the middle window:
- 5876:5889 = 3.9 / 5.11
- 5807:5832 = -0.7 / 8.25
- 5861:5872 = 2.1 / 6.04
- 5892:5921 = 9.7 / 4.64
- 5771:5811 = -3.3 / 9.05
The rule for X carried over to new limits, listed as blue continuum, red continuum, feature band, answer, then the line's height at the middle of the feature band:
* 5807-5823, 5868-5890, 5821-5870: -0.090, 6.92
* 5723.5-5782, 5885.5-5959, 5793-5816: -0.219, 7.62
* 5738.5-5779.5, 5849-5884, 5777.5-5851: -0.164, 7.39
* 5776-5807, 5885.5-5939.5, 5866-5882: 0.113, 6.35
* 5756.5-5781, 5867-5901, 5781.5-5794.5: -0.214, 7.46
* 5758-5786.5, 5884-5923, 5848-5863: -0.230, 5.87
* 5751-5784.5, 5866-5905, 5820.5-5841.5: -0.240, 6.41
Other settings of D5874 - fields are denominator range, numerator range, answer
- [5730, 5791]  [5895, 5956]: 0.69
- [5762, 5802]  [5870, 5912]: 0.57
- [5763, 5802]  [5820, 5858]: 0.94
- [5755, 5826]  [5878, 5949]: 0.64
